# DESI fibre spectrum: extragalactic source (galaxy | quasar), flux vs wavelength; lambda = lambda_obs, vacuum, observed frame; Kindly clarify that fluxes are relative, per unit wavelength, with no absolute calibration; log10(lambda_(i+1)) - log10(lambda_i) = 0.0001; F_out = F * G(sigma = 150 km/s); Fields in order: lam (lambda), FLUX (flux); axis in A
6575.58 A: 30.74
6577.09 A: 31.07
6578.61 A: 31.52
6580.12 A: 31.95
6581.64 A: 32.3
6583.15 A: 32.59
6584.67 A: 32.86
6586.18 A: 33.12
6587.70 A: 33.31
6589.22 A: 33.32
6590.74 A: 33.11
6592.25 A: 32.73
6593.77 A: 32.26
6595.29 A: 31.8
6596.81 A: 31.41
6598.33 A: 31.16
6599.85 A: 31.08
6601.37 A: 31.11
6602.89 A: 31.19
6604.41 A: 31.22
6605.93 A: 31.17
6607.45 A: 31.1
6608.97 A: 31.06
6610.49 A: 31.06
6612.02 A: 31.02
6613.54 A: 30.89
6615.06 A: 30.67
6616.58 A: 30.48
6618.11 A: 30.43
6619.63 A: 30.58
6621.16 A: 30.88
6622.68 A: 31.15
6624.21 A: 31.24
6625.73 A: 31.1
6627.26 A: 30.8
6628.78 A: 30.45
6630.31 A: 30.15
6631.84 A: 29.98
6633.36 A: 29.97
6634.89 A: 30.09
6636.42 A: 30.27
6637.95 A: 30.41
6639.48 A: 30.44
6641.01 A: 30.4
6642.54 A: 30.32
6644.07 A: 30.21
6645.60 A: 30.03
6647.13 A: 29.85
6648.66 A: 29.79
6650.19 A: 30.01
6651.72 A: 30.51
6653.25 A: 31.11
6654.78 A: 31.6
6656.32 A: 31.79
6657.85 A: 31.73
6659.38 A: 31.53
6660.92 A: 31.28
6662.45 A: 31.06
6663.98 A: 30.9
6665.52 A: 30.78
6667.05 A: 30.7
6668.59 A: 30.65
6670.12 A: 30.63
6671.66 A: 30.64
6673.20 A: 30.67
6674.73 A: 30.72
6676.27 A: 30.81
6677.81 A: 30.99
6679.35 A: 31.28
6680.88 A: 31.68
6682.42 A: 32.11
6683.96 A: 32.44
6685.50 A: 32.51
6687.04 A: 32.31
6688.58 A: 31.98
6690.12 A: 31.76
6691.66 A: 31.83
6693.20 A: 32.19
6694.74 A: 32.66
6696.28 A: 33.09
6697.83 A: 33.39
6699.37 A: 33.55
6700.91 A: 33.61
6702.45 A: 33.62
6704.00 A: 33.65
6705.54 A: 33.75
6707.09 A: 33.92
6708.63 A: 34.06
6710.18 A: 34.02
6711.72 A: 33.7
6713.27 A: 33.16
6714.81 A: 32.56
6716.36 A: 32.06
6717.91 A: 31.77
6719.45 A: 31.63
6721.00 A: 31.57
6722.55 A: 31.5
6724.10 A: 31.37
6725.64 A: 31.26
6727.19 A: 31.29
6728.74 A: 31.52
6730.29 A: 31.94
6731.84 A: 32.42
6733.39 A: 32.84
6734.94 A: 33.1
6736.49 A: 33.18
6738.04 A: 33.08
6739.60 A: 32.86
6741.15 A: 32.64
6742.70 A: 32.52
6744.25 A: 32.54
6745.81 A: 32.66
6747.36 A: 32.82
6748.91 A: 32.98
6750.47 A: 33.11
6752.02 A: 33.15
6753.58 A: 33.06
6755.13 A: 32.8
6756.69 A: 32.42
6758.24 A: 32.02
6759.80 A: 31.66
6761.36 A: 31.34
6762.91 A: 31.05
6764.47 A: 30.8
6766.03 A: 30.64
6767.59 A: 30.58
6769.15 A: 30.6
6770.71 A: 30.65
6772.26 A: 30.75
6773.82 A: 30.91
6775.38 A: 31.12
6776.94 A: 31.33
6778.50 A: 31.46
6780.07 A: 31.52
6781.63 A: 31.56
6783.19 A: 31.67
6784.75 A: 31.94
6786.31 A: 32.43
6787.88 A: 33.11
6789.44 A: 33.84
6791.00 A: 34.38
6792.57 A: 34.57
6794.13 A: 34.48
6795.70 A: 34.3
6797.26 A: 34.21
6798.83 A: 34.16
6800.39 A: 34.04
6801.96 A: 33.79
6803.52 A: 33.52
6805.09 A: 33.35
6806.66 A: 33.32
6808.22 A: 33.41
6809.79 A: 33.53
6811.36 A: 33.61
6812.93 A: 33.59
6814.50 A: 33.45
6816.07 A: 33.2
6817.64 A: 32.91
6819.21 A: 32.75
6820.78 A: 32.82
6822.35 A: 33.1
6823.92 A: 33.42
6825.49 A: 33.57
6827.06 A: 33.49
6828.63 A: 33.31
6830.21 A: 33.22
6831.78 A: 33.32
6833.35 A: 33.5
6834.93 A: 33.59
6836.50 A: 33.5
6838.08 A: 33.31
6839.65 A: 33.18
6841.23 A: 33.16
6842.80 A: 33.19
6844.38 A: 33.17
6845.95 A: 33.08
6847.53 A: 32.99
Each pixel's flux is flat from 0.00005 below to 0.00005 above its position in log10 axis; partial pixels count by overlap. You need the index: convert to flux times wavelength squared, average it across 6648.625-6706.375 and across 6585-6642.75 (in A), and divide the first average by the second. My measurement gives 1.04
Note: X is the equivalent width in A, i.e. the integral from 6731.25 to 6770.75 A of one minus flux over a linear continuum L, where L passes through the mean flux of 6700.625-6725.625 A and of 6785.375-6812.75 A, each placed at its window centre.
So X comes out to 1.2 A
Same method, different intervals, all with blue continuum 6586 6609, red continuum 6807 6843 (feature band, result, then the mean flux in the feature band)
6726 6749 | 0.2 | 32.5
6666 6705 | 0.5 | 32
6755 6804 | 1.1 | 32.3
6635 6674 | 1.9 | 30.7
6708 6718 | -0.2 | 33.1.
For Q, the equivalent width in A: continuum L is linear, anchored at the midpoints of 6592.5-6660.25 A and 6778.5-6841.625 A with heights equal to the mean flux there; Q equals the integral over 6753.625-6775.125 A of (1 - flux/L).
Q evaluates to 0.9 A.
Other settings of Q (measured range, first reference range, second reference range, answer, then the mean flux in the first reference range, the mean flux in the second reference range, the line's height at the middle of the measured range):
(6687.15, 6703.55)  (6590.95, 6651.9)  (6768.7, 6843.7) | -0.6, 30.8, 33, 31.7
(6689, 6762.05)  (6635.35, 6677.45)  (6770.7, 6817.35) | -1.9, 30.7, 32.9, 31.8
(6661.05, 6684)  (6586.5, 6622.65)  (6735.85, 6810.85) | 0.6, 31.4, 32.5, 31.9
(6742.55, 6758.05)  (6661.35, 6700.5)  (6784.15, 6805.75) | 0.1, 31.7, 33.7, 32.9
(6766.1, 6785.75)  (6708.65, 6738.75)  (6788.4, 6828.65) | 1.2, 32.4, 33.6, 33.1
